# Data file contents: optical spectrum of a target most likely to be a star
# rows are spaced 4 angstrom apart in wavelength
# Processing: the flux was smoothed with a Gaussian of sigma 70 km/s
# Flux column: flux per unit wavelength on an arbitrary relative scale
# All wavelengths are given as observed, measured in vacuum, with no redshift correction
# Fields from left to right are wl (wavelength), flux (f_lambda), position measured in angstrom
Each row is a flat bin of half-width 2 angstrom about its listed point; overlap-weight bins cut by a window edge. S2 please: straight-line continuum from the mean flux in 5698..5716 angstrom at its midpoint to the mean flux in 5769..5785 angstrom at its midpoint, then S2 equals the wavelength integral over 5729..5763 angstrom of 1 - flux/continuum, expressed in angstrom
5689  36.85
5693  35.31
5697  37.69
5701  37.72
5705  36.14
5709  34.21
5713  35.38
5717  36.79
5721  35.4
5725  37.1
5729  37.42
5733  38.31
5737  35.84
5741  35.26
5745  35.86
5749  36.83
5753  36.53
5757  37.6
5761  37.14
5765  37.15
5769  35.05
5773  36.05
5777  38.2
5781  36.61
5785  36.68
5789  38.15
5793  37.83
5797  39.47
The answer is -0.3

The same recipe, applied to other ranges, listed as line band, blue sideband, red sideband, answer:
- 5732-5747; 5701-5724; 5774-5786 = 0.06 angstrom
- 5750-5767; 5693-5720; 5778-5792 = -0.08 angstrom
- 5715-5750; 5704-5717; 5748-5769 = -0.44 angstrom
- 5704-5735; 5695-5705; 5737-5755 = 0.41 angstrom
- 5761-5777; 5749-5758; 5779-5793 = 0.26 angstrom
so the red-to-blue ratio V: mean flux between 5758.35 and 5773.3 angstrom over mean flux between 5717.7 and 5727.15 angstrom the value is 1.00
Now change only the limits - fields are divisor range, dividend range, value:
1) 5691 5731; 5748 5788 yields 1.01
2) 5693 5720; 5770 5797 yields 1.03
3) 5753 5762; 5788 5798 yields 1.03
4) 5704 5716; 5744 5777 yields 1.04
